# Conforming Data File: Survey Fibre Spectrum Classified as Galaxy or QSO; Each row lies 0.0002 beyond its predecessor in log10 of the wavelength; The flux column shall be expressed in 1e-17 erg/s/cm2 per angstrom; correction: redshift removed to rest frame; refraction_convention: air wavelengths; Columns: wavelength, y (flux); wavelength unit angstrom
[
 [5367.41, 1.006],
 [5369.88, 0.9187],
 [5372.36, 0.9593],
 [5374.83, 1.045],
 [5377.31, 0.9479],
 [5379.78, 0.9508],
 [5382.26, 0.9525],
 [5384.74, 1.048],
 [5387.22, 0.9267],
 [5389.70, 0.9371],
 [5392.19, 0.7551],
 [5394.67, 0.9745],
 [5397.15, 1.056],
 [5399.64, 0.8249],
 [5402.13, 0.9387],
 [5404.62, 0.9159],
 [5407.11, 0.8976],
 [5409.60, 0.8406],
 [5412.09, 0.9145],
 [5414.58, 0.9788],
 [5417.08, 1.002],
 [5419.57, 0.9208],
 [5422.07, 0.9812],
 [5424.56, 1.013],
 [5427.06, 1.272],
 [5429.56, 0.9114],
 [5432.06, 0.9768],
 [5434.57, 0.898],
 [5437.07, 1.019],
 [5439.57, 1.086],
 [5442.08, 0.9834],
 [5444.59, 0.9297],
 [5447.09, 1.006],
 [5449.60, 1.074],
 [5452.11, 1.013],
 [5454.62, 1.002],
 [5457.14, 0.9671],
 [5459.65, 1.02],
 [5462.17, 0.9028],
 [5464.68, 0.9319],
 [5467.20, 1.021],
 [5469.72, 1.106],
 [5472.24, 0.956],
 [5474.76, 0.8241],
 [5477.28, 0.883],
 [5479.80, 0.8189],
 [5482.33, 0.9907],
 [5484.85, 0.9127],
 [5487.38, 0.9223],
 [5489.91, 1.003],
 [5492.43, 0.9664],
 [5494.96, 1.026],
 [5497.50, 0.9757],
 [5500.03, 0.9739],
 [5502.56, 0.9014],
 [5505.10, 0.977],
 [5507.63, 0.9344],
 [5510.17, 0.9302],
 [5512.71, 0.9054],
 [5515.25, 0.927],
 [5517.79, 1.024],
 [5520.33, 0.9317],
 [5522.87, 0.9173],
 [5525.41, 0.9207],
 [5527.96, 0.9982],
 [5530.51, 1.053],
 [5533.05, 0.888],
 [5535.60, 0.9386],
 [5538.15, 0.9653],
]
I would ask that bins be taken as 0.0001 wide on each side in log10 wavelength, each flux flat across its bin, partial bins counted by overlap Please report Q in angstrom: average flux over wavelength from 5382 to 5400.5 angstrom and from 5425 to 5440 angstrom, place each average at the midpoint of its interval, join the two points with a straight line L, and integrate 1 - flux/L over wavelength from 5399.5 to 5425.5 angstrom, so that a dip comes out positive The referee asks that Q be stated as 1.3 angstrom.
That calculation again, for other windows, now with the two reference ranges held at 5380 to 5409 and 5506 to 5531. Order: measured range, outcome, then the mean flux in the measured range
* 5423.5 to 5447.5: -1.9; 1.01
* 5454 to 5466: -0.3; 0.963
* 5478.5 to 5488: 0.3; 0.91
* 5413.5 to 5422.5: -0.4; 0.969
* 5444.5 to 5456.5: -0.9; 1.01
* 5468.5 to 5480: 0.2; 0.926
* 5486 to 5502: -0.5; 0.974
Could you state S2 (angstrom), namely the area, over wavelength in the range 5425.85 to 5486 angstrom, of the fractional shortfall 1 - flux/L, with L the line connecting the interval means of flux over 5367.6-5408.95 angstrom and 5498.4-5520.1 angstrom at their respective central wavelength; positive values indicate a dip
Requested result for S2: -2.2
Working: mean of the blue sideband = 0.941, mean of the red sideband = 0.947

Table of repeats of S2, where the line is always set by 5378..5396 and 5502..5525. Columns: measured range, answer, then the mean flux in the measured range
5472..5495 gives 0.4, 0.924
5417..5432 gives -1.2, 1.02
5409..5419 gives 0.0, 0.94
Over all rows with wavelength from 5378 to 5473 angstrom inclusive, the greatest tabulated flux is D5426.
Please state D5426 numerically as 1.272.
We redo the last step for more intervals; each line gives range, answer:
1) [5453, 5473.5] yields 1.106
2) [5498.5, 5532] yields 1.053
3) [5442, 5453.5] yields 1.074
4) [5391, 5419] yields 1.056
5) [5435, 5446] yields 1.086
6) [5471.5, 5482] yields 0.956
